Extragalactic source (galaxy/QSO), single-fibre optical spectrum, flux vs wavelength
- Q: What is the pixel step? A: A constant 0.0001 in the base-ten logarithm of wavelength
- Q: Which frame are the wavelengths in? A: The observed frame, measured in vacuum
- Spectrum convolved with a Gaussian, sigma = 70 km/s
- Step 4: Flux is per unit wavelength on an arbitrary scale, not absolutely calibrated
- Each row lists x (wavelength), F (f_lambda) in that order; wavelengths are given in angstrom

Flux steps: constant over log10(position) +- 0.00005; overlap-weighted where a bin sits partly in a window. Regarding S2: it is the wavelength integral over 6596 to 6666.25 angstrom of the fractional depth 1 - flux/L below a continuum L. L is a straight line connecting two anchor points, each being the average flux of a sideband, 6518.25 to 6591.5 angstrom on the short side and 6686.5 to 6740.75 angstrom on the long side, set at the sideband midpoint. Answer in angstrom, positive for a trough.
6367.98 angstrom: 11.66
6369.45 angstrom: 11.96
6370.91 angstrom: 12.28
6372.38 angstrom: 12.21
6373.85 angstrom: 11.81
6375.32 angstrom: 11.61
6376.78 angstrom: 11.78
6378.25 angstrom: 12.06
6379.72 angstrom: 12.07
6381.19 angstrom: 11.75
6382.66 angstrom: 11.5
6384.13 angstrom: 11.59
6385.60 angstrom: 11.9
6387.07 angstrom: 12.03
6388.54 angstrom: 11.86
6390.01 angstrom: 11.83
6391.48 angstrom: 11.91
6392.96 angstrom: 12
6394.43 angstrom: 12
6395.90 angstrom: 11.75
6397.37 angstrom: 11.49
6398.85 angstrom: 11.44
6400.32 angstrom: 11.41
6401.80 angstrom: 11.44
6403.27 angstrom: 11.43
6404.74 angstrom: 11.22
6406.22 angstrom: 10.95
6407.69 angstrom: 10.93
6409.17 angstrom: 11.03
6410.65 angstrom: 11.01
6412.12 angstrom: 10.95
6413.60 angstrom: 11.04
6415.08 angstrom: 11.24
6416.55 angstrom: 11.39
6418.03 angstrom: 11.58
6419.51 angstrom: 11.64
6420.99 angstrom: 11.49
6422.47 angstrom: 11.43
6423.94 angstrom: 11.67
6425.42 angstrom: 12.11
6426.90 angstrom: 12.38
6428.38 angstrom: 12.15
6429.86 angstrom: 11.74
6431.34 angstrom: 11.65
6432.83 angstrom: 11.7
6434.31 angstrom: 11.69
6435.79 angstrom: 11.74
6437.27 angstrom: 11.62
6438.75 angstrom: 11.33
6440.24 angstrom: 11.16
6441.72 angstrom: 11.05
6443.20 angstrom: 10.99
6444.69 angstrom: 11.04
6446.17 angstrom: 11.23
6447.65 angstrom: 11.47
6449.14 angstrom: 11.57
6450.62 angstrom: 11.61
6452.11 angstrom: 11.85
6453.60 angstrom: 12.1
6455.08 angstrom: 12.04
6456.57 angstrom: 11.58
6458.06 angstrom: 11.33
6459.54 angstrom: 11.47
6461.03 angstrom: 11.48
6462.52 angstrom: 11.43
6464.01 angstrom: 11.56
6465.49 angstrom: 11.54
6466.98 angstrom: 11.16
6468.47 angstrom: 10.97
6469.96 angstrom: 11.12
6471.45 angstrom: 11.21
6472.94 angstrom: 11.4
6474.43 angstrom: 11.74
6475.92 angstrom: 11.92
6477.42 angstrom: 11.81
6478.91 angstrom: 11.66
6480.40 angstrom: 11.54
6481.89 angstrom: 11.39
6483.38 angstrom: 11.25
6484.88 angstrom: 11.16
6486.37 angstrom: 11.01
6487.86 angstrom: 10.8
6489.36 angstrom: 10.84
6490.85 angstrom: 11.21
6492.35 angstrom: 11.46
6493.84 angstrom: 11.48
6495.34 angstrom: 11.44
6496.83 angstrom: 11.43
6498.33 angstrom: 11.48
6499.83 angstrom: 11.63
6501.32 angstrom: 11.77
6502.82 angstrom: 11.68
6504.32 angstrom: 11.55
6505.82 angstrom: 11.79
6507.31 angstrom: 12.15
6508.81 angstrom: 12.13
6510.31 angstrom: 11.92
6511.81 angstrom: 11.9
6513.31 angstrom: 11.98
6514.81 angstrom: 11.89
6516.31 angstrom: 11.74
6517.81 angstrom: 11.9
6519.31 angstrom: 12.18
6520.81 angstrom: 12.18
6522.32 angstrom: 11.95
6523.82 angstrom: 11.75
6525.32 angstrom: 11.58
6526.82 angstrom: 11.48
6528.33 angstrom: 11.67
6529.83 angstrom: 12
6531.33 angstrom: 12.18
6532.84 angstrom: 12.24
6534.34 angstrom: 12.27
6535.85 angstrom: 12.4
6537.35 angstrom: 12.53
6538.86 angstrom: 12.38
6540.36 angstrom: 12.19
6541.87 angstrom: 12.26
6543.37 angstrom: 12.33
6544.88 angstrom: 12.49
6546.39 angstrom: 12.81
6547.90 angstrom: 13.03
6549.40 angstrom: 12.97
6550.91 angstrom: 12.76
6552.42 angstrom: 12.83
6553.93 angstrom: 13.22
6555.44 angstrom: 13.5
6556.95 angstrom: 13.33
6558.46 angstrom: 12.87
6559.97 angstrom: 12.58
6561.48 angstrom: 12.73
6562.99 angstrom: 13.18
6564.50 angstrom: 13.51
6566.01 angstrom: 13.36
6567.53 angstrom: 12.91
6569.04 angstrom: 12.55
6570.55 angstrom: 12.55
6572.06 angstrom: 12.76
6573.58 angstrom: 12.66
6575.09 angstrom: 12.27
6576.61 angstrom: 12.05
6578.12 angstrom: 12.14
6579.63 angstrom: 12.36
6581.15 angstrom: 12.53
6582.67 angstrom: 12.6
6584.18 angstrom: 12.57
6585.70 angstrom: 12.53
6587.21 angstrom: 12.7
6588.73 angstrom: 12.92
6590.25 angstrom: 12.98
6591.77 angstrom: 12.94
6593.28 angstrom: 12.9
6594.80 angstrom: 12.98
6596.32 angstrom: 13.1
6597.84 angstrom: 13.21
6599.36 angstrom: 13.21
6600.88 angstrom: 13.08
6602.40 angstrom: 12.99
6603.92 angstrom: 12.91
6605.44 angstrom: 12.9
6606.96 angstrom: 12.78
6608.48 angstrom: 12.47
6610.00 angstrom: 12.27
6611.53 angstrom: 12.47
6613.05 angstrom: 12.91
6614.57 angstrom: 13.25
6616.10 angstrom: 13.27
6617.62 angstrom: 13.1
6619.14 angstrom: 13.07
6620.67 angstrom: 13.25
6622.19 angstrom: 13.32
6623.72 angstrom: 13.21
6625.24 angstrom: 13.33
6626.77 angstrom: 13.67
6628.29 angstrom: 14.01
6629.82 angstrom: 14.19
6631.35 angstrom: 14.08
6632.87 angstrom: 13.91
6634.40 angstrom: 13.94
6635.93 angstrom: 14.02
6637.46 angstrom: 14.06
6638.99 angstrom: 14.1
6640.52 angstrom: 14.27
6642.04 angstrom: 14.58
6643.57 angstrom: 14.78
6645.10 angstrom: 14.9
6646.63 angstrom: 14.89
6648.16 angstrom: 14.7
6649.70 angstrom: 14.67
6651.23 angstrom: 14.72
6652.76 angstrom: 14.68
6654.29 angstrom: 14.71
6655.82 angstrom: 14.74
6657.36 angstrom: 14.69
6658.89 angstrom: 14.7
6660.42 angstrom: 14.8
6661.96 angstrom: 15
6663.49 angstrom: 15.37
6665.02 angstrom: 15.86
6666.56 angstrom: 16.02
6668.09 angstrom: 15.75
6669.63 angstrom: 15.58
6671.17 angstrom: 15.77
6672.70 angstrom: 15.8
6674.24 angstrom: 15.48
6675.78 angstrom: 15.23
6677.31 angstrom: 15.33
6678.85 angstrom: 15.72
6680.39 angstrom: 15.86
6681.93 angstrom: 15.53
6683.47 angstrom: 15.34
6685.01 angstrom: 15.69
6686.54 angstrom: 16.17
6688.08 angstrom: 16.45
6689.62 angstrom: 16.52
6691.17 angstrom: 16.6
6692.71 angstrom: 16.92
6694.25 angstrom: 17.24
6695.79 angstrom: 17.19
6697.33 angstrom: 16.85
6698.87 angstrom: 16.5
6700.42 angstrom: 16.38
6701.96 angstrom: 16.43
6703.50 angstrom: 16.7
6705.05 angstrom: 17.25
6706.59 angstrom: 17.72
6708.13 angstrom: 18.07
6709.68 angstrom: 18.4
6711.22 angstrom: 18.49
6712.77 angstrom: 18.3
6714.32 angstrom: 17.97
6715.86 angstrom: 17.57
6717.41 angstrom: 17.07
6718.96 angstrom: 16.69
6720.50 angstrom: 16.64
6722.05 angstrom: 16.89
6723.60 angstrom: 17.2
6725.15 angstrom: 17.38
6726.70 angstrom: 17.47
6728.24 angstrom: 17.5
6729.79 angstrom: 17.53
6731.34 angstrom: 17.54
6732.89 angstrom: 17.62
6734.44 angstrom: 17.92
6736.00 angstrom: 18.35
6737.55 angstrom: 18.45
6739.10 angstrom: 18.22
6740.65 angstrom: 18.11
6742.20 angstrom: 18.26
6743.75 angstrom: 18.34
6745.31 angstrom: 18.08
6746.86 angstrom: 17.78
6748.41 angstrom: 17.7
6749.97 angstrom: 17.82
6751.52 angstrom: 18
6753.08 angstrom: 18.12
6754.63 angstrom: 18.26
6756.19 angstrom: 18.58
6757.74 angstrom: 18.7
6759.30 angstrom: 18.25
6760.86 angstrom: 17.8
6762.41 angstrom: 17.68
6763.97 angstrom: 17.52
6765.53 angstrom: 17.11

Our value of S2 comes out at 4.6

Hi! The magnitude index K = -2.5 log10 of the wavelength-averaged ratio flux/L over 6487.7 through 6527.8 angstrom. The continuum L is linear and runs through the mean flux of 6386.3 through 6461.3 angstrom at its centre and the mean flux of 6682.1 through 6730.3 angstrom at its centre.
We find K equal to 0.13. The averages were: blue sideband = 11.5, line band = 11.7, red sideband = 17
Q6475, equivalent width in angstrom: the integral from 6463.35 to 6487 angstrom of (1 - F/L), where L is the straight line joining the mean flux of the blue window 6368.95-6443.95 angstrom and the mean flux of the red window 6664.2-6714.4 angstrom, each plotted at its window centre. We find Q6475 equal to 2.6 angstrom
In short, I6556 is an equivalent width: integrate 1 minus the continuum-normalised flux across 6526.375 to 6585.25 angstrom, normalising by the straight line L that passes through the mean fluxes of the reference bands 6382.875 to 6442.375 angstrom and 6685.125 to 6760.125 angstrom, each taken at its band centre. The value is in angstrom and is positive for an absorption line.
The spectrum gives 7.0 angstrom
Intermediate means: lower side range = 11.5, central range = 12.6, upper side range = 17.5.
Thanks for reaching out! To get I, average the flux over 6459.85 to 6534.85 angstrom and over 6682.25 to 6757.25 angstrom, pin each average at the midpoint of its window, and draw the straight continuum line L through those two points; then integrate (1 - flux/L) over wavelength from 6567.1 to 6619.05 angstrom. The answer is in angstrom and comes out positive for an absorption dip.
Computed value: 5.0 angstrom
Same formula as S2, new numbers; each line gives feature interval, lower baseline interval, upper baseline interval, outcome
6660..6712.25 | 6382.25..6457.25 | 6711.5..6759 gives 1.6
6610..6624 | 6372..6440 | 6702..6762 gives 2.3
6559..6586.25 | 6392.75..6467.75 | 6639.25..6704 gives 2.4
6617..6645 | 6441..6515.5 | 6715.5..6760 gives 2.5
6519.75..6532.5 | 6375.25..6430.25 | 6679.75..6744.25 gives 1.8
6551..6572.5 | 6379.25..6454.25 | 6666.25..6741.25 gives 1.9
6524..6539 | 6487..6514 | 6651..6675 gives 0.3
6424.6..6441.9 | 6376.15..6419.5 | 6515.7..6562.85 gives 0.1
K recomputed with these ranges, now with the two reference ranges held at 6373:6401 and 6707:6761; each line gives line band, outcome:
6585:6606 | 0.19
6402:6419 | 0.09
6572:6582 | 0.22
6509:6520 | 0.17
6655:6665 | 0.11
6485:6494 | 0.22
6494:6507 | 0.19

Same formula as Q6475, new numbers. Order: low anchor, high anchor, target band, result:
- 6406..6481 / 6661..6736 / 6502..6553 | 4.07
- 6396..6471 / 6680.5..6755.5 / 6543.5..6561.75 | 1.32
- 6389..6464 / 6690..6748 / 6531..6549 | 1.82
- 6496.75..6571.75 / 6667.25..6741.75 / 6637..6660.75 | 1.21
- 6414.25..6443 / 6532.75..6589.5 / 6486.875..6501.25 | 0.97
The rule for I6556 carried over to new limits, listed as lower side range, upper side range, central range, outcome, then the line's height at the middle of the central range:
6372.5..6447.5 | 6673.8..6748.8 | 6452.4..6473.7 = 1.8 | 12.5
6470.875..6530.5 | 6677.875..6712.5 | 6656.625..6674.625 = 0.6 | 16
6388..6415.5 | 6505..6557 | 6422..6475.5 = 0.8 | 11.7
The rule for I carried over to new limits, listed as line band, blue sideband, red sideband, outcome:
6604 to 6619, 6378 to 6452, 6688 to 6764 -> 2.5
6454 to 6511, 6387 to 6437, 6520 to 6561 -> 2.6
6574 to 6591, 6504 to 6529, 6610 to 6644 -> 0.5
